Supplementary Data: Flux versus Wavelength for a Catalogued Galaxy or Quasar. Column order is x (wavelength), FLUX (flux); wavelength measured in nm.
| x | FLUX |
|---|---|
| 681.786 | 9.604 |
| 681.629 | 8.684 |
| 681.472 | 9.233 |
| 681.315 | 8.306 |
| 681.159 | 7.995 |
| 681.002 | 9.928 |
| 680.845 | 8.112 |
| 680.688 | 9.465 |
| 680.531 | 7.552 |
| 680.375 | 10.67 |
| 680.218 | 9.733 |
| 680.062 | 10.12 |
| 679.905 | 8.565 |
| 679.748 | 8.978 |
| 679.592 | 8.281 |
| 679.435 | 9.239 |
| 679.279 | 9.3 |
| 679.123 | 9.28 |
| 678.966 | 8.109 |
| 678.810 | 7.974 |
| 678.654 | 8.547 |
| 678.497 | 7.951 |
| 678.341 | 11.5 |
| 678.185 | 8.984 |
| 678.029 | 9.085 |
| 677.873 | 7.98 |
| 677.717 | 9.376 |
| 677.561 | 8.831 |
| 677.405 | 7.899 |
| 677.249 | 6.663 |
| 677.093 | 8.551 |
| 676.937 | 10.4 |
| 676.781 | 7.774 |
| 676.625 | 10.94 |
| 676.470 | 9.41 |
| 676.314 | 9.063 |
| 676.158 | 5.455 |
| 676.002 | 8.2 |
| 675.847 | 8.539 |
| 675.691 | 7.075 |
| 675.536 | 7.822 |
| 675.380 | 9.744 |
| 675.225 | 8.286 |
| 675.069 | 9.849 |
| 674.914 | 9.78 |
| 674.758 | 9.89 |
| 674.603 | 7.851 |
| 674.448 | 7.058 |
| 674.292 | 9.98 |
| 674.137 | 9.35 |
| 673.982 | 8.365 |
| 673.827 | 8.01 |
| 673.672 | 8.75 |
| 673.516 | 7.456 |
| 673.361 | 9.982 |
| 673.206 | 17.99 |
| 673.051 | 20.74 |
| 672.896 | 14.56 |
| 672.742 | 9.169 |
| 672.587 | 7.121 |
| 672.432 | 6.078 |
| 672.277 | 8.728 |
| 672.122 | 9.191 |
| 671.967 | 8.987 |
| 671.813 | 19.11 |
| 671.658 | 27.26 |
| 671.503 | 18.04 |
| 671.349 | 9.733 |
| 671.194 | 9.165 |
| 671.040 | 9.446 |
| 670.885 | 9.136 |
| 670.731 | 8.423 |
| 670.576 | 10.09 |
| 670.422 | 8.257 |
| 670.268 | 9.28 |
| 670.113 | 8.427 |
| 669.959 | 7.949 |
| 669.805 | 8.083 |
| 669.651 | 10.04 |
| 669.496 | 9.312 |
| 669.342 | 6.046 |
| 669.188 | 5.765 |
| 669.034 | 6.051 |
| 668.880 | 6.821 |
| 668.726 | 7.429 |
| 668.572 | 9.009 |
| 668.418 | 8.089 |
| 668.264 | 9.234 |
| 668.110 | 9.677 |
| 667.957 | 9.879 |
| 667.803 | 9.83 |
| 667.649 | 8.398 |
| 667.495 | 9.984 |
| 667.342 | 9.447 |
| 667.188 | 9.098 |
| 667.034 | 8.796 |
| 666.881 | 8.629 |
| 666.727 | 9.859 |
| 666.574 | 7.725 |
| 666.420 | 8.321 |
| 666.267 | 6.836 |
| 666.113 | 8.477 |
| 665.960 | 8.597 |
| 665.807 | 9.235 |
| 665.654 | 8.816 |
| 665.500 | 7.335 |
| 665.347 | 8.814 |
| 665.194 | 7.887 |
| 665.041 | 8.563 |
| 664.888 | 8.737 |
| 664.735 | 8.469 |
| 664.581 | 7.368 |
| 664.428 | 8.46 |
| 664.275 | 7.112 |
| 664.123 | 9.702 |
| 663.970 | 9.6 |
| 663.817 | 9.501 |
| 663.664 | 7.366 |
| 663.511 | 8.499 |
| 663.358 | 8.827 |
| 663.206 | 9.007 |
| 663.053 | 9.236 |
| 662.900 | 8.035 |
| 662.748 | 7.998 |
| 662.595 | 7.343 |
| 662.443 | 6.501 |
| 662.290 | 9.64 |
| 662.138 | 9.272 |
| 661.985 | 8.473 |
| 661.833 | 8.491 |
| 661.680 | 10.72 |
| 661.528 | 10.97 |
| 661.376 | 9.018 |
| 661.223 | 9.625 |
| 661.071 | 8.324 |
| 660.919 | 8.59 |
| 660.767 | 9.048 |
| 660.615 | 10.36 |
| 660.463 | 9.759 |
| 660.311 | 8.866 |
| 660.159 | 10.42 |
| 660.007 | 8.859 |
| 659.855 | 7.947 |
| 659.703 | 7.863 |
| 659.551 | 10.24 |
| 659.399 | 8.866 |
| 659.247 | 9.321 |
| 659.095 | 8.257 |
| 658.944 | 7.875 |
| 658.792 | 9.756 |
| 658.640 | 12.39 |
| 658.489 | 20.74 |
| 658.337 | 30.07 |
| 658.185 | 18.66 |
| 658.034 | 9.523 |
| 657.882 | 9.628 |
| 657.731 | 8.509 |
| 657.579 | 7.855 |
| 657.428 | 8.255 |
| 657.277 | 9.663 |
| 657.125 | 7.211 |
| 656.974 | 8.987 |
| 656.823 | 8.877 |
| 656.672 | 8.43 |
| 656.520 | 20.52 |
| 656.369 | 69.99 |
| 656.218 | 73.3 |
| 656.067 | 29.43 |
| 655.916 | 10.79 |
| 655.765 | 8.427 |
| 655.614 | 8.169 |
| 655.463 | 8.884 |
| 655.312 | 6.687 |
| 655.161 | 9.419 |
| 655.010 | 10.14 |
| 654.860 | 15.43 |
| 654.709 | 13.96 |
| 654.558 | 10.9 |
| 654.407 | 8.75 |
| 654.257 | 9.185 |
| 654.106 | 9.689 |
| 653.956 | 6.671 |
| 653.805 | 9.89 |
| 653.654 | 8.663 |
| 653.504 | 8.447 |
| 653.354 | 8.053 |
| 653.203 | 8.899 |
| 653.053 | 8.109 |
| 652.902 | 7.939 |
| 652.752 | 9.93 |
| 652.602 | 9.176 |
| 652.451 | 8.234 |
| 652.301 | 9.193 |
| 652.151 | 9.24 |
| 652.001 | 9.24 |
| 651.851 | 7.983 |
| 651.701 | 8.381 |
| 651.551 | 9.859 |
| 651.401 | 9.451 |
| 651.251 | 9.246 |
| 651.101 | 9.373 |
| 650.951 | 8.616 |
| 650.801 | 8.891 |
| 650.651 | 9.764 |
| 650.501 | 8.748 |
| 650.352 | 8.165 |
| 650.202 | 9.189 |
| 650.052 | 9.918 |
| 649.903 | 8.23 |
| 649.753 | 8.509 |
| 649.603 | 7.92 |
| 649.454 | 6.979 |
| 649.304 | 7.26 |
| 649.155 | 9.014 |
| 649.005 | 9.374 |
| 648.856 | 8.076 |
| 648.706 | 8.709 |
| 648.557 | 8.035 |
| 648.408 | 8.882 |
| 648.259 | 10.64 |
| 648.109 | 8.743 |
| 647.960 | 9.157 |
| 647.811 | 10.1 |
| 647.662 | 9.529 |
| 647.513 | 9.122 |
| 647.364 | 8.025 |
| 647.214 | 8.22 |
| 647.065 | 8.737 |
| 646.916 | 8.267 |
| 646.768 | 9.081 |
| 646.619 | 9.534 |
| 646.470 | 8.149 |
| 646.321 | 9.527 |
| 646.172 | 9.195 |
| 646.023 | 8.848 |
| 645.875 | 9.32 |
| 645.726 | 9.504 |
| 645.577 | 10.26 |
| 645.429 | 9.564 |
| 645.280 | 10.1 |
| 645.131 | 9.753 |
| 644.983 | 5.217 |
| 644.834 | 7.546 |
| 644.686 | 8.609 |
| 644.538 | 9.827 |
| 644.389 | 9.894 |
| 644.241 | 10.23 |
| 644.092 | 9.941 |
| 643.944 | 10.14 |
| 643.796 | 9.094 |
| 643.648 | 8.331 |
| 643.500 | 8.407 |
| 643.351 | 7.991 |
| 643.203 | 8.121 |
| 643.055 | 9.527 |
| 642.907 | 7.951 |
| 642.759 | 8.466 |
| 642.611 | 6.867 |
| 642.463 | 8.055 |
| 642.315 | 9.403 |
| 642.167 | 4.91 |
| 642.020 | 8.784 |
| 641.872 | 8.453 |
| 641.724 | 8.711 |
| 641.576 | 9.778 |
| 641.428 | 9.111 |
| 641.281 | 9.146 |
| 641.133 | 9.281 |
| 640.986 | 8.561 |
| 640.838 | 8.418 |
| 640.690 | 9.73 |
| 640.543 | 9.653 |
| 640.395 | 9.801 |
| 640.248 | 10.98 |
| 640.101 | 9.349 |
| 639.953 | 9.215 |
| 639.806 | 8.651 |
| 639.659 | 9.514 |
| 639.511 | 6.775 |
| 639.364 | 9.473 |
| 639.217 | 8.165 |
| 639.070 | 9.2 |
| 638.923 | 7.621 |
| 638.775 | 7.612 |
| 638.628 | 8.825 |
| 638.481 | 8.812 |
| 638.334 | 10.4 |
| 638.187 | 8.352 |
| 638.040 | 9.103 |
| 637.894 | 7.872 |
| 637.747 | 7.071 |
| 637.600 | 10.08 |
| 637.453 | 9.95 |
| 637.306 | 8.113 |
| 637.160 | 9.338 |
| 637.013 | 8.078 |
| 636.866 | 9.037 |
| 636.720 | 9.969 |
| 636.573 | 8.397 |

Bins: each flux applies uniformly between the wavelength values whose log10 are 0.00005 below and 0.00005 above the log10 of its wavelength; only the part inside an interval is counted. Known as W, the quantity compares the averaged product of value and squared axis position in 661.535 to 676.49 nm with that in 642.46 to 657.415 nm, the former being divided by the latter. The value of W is 0.9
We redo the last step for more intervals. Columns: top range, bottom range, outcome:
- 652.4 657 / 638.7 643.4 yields 1.74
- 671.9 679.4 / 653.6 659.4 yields 0.67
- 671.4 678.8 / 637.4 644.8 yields 1.25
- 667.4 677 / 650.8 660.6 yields 0.83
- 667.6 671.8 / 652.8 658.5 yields 0.71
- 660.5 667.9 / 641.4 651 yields 1.05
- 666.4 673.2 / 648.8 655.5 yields 1.16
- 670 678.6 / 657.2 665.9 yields 1.07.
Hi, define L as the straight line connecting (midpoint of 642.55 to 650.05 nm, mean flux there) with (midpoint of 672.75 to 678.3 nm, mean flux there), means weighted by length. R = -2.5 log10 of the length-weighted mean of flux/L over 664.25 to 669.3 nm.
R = 0.11 mag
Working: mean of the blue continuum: 8.82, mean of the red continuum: 9.43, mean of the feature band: 8.38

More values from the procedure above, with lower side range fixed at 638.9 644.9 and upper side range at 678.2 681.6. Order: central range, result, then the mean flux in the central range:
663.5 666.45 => 0.07 mag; 8.38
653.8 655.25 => -0.17 mag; 10.4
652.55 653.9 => 0.02 mag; 8.75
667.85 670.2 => 0.10 mag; 8.15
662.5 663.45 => 0.07 mag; 8.38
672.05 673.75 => -0.21 mag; 10.9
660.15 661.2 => -0.05 mag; 9.29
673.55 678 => 0.05 mag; 8.6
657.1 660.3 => -0.24 mag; 11.1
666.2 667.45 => 0.04 mag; 8.64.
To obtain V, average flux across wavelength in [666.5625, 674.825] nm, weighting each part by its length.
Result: 9.85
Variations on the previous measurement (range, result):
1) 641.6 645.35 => 8.59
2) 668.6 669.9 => 7.51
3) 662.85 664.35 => 8.7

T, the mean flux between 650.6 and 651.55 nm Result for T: 9.25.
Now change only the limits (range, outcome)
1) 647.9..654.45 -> 8.78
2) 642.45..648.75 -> 8.92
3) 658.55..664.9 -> 8.95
